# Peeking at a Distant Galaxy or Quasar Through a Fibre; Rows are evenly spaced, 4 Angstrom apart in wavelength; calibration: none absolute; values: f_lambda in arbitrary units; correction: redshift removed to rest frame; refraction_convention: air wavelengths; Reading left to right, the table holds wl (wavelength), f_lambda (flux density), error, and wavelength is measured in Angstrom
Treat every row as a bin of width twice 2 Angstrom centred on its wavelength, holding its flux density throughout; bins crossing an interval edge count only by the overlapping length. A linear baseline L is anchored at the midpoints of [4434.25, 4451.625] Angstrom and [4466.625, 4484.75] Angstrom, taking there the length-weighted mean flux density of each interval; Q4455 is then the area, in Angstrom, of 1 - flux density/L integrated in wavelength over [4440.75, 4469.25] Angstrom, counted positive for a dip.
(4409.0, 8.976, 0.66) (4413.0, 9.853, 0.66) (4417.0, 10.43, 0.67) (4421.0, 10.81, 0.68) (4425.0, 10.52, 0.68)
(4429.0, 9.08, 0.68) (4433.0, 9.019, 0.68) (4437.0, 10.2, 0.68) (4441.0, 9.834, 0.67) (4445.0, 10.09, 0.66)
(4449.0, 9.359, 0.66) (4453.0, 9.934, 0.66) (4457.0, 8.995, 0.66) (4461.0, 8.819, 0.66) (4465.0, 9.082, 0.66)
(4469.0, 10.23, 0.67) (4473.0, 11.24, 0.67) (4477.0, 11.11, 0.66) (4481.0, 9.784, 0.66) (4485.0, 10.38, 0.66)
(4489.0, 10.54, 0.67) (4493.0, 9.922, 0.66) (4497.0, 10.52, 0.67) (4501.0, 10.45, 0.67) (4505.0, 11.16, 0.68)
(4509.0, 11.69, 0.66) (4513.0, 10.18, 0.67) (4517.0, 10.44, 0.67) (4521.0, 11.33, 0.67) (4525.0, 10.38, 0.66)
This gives 1.71 Angstrom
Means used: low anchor 9.84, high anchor 10.5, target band 9.48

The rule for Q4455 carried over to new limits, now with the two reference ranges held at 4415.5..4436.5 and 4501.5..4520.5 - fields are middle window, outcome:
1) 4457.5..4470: 1.3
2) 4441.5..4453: 0.5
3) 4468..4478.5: -0.4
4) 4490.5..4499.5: 0.4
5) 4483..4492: 0.2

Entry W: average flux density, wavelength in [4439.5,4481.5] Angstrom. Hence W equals 9.86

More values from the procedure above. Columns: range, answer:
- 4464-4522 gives 10.5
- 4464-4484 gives 10.4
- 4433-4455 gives 9.8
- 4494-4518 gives 10.7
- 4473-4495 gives 10.4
